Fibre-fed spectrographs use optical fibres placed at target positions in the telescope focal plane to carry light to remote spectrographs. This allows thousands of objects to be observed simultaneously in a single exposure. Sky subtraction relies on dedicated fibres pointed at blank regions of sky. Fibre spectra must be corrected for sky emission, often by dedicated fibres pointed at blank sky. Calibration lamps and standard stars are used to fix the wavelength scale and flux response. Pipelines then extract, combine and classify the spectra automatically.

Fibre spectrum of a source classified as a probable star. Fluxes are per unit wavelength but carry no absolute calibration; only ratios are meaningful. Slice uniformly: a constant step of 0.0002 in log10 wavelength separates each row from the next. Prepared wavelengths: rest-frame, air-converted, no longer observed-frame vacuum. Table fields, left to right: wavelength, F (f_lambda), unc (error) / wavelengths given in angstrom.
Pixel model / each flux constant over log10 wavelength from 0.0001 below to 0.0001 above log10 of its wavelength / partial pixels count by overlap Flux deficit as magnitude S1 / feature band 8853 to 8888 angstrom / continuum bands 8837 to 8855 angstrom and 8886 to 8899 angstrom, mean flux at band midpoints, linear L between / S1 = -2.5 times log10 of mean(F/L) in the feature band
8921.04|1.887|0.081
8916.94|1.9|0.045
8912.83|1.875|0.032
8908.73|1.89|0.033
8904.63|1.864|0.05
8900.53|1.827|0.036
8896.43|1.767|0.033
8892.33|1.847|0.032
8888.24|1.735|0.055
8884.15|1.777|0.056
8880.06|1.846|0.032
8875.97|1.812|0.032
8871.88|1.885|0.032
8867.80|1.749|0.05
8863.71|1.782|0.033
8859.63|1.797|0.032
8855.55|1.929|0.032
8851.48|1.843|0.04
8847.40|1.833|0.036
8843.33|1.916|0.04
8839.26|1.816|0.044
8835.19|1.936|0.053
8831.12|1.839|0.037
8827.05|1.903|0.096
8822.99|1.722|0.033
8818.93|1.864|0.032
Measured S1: 0.00 mag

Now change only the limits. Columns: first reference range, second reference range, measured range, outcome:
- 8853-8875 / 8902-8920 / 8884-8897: 0.04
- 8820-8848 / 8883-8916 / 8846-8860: -0.01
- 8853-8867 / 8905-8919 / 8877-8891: 0.04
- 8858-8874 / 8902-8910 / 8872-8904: 0.02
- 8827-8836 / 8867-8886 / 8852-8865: 0.00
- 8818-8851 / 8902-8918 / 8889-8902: 0.04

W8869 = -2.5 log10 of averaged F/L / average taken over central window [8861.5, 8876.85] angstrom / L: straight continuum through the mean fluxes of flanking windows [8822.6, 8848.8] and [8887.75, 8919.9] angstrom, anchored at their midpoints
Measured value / 0.03 mag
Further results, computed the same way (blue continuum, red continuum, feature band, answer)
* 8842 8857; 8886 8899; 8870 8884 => -0.01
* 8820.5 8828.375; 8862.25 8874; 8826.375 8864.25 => -0.03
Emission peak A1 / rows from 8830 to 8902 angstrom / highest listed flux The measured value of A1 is 1.936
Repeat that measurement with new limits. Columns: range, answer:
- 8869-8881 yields 1.885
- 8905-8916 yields 1.89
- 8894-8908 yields 1.864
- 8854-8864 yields 1.929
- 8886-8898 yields 1.847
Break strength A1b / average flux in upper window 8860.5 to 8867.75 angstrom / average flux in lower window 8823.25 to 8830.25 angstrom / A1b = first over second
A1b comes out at 1.0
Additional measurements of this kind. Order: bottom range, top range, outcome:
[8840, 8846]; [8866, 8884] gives 0.96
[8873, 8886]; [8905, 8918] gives 1.04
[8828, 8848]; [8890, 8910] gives 0.98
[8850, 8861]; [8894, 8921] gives 1.00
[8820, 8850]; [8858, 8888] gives 0.97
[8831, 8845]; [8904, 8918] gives 1.00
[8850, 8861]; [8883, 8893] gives 0.96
